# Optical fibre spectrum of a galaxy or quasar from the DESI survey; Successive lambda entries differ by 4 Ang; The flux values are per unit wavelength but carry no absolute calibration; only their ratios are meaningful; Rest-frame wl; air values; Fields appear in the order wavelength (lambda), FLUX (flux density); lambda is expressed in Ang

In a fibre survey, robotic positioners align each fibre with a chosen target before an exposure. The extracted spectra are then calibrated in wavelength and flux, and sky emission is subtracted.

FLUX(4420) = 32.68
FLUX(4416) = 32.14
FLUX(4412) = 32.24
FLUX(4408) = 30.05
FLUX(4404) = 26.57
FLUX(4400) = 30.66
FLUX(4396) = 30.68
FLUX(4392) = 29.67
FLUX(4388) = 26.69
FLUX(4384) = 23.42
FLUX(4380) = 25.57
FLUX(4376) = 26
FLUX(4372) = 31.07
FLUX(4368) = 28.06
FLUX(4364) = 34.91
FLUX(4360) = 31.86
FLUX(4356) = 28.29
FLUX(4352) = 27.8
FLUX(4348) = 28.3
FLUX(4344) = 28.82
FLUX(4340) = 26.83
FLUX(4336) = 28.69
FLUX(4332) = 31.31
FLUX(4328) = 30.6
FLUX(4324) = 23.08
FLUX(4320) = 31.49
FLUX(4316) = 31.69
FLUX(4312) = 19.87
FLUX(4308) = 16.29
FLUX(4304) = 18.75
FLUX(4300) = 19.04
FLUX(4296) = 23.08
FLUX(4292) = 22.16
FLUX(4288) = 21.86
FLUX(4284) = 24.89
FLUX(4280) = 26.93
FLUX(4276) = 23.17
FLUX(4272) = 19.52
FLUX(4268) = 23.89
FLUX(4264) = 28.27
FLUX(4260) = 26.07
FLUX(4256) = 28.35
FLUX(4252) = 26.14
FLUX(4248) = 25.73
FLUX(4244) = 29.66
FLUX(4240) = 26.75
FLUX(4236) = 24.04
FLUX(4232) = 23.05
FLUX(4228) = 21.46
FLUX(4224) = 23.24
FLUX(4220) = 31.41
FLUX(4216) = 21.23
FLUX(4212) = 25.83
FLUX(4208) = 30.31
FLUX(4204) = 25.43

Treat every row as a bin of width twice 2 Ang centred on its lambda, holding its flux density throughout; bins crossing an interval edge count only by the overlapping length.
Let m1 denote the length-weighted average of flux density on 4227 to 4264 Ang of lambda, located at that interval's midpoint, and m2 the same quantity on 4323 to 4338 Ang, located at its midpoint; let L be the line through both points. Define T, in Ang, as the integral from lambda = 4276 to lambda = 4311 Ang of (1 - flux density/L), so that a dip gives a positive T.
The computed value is 7.4 Ang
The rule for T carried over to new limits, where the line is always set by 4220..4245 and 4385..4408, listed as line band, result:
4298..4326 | 4.1 Ang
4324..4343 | -0.9 Ang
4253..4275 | 0.5 Ang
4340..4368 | -1.9 Ang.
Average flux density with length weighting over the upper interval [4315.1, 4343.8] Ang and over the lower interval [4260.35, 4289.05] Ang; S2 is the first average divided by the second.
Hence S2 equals 1.2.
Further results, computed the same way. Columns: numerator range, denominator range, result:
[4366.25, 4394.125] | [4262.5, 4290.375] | 1.14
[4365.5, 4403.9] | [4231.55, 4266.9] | 1.06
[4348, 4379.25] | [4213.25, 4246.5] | 1.17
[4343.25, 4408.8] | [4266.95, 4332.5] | 1.21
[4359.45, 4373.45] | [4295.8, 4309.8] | 1.67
